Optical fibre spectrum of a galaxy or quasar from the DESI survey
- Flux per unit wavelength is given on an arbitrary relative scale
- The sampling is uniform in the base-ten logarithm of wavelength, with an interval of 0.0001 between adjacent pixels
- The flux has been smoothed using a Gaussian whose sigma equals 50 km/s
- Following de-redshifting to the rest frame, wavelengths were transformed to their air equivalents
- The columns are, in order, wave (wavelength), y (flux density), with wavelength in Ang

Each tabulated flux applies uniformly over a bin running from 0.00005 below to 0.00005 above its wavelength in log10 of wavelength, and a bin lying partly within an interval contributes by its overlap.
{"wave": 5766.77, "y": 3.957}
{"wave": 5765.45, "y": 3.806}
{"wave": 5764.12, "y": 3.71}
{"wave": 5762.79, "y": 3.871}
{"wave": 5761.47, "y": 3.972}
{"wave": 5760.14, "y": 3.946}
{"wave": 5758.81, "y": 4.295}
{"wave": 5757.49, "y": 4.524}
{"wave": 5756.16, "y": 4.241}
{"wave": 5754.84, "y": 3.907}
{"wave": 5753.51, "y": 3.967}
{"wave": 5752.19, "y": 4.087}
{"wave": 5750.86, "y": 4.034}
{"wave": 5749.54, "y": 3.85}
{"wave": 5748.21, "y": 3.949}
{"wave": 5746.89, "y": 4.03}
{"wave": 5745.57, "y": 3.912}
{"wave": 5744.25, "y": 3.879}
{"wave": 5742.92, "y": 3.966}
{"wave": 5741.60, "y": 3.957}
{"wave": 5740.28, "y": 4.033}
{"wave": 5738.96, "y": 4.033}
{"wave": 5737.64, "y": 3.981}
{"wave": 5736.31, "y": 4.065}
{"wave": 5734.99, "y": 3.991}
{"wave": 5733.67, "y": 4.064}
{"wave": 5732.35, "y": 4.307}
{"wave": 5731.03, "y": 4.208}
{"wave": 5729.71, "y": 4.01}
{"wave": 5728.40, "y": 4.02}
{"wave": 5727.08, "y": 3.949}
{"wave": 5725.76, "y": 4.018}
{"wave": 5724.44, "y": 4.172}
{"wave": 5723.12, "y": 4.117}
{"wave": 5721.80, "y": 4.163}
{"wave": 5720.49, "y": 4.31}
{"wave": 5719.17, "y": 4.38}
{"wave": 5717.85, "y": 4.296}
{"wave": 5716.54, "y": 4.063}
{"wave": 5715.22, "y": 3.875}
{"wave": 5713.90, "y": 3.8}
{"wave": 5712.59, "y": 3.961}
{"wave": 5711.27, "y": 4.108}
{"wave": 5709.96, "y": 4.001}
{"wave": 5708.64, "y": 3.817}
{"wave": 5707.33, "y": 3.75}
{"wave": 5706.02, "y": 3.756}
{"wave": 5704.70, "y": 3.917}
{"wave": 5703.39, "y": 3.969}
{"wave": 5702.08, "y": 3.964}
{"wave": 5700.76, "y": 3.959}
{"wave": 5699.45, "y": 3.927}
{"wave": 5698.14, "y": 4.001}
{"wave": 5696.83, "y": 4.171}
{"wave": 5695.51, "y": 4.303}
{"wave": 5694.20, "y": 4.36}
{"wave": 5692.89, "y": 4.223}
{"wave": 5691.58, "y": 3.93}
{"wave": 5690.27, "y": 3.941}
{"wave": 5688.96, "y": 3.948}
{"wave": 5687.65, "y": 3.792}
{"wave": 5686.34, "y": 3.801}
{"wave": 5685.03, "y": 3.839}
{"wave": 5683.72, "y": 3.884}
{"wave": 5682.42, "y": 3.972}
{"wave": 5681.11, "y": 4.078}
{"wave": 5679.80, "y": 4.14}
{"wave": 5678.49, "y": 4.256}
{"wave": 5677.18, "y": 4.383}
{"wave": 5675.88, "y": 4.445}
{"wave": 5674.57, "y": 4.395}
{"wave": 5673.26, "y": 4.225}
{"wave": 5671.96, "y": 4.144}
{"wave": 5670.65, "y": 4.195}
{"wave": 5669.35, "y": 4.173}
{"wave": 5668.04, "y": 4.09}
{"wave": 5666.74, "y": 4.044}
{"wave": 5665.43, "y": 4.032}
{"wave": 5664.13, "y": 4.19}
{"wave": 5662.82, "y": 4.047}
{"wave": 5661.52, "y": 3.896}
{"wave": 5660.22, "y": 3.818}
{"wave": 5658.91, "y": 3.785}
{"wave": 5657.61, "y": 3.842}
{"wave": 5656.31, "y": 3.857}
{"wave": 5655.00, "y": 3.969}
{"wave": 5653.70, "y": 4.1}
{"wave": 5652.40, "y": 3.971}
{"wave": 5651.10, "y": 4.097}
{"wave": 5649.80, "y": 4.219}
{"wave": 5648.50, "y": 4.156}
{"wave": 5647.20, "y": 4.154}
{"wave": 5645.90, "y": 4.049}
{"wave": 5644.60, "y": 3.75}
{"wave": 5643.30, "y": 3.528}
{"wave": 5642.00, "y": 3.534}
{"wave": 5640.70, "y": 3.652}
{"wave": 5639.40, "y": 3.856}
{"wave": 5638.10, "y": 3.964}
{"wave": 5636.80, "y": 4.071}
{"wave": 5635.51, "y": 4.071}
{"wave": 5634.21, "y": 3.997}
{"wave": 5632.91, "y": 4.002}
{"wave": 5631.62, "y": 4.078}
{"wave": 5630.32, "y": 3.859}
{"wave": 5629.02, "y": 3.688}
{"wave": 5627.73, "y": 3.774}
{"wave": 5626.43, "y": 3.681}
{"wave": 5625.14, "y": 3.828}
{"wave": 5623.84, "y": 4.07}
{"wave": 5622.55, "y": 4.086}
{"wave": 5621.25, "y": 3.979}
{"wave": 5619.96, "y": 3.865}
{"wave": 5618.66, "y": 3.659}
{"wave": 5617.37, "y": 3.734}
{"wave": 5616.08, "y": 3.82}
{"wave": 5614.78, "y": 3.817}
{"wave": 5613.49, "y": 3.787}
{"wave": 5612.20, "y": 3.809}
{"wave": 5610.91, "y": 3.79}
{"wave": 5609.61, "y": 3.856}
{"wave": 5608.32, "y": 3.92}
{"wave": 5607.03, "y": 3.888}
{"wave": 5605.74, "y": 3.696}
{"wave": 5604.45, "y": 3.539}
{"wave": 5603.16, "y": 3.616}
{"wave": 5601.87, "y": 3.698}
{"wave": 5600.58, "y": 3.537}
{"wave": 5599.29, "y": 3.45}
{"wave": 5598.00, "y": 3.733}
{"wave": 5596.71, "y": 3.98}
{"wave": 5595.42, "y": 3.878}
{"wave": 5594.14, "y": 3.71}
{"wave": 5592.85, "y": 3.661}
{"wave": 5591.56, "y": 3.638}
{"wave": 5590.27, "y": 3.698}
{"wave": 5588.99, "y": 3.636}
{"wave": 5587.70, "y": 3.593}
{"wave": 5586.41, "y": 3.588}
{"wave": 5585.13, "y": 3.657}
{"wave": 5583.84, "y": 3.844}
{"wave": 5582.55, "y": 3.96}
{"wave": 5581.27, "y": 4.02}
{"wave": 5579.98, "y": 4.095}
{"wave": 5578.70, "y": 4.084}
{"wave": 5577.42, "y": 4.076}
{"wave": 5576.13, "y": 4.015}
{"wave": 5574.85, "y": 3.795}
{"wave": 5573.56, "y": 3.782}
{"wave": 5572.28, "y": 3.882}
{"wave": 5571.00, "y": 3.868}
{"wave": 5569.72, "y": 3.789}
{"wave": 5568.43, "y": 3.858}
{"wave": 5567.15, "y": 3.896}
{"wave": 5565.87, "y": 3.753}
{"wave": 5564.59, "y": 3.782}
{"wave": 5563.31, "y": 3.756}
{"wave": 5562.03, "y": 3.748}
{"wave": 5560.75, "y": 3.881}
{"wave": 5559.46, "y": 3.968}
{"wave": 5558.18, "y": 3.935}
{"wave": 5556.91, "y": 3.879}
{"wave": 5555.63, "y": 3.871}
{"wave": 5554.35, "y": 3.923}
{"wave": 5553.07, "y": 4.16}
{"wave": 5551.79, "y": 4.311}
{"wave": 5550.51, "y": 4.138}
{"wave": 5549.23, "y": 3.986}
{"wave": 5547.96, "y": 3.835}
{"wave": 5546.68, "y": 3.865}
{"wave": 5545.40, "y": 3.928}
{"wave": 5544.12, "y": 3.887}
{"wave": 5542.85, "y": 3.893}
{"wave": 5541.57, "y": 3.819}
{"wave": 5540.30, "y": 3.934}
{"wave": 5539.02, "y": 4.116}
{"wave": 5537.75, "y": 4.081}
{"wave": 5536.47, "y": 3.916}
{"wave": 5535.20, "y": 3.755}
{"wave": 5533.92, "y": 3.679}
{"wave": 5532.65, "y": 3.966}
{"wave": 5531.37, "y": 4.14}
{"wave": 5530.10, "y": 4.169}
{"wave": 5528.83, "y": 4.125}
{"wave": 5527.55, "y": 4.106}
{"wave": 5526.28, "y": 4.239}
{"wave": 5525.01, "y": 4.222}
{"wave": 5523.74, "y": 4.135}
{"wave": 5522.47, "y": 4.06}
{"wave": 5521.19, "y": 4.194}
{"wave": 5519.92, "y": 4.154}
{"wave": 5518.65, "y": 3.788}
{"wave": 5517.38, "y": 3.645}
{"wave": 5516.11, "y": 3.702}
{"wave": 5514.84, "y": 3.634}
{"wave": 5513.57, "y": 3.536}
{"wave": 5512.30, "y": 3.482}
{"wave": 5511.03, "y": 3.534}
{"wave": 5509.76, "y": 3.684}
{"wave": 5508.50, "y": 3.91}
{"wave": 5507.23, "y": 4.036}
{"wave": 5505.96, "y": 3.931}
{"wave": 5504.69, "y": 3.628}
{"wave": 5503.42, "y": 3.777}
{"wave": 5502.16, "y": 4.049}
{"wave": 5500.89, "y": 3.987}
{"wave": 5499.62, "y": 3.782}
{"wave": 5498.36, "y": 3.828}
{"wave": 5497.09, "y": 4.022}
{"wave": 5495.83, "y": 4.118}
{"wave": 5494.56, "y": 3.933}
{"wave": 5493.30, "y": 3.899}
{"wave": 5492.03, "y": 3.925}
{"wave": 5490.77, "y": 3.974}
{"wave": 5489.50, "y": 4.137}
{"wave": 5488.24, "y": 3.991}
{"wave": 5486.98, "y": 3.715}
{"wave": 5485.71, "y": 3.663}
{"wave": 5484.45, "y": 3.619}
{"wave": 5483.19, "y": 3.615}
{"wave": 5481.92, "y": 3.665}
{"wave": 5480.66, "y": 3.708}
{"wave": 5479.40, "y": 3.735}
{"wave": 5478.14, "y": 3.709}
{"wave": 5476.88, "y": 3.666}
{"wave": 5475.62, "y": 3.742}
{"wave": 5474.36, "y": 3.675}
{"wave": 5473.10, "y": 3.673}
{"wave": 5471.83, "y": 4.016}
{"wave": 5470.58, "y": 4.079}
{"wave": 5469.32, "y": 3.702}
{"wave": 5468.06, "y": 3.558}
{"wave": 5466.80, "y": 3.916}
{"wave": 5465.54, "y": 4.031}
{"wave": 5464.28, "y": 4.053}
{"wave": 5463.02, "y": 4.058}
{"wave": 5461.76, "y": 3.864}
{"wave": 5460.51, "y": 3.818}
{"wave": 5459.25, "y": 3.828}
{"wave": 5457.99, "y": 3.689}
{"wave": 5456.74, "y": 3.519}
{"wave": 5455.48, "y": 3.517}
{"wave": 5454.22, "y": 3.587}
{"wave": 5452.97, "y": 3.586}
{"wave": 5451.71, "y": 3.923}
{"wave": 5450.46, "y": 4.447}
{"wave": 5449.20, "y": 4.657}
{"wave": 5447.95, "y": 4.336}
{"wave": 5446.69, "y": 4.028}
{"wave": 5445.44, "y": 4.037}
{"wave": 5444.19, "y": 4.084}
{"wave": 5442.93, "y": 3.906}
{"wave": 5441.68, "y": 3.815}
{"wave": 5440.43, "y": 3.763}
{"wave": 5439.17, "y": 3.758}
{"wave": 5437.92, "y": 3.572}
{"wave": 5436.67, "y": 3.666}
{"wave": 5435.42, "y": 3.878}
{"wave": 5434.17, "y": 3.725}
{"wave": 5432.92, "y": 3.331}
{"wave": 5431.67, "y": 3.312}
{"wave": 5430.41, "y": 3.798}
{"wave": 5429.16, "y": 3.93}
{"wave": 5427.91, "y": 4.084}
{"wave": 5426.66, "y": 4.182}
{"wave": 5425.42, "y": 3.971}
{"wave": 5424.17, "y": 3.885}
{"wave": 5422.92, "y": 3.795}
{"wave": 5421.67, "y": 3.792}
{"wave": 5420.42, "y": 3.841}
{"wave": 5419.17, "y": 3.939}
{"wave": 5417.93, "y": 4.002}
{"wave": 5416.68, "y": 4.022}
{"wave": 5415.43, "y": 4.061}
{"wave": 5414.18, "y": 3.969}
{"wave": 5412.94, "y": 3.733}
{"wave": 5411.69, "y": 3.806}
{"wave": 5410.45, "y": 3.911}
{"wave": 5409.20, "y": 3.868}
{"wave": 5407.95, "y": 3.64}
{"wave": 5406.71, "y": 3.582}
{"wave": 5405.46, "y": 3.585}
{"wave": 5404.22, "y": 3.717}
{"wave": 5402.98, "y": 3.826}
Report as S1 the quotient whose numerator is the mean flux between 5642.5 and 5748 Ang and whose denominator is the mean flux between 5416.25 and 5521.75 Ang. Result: 1.1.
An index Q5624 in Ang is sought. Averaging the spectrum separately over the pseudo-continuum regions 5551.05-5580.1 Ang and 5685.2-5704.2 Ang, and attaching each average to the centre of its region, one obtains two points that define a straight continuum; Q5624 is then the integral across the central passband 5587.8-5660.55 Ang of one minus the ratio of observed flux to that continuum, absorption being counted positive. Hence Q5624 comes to 2.3 Ang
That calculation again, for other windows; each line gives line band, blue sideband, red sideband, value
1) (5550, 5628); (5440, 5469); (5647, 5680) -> 3.9 Ang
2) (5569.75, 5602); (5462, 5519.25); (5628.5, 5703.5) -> 1.0 Ang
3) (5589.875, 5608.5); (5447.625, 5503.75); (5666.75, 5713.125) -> 1.2 Ang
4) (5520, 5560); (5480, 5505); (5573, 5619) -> -2.0 Ang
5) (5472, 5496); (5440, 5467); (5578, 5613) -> 0.6 Ang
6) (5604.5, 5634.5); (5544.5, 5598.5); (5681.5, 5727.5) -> 0.6 Ang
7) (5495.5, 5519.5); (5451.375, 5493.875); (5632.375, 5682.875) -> 0.3 Ang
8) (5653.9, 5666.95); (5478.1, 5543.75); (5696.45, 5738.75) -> 0.1 Ang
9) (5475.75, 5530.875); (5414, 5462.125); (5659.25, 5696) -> 0.8 Ang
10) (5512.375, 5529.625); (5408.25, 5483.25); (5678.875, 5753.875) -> -0.2 Ang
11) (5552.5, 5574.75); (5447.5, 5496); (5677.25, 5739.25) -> 0.3 Ang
